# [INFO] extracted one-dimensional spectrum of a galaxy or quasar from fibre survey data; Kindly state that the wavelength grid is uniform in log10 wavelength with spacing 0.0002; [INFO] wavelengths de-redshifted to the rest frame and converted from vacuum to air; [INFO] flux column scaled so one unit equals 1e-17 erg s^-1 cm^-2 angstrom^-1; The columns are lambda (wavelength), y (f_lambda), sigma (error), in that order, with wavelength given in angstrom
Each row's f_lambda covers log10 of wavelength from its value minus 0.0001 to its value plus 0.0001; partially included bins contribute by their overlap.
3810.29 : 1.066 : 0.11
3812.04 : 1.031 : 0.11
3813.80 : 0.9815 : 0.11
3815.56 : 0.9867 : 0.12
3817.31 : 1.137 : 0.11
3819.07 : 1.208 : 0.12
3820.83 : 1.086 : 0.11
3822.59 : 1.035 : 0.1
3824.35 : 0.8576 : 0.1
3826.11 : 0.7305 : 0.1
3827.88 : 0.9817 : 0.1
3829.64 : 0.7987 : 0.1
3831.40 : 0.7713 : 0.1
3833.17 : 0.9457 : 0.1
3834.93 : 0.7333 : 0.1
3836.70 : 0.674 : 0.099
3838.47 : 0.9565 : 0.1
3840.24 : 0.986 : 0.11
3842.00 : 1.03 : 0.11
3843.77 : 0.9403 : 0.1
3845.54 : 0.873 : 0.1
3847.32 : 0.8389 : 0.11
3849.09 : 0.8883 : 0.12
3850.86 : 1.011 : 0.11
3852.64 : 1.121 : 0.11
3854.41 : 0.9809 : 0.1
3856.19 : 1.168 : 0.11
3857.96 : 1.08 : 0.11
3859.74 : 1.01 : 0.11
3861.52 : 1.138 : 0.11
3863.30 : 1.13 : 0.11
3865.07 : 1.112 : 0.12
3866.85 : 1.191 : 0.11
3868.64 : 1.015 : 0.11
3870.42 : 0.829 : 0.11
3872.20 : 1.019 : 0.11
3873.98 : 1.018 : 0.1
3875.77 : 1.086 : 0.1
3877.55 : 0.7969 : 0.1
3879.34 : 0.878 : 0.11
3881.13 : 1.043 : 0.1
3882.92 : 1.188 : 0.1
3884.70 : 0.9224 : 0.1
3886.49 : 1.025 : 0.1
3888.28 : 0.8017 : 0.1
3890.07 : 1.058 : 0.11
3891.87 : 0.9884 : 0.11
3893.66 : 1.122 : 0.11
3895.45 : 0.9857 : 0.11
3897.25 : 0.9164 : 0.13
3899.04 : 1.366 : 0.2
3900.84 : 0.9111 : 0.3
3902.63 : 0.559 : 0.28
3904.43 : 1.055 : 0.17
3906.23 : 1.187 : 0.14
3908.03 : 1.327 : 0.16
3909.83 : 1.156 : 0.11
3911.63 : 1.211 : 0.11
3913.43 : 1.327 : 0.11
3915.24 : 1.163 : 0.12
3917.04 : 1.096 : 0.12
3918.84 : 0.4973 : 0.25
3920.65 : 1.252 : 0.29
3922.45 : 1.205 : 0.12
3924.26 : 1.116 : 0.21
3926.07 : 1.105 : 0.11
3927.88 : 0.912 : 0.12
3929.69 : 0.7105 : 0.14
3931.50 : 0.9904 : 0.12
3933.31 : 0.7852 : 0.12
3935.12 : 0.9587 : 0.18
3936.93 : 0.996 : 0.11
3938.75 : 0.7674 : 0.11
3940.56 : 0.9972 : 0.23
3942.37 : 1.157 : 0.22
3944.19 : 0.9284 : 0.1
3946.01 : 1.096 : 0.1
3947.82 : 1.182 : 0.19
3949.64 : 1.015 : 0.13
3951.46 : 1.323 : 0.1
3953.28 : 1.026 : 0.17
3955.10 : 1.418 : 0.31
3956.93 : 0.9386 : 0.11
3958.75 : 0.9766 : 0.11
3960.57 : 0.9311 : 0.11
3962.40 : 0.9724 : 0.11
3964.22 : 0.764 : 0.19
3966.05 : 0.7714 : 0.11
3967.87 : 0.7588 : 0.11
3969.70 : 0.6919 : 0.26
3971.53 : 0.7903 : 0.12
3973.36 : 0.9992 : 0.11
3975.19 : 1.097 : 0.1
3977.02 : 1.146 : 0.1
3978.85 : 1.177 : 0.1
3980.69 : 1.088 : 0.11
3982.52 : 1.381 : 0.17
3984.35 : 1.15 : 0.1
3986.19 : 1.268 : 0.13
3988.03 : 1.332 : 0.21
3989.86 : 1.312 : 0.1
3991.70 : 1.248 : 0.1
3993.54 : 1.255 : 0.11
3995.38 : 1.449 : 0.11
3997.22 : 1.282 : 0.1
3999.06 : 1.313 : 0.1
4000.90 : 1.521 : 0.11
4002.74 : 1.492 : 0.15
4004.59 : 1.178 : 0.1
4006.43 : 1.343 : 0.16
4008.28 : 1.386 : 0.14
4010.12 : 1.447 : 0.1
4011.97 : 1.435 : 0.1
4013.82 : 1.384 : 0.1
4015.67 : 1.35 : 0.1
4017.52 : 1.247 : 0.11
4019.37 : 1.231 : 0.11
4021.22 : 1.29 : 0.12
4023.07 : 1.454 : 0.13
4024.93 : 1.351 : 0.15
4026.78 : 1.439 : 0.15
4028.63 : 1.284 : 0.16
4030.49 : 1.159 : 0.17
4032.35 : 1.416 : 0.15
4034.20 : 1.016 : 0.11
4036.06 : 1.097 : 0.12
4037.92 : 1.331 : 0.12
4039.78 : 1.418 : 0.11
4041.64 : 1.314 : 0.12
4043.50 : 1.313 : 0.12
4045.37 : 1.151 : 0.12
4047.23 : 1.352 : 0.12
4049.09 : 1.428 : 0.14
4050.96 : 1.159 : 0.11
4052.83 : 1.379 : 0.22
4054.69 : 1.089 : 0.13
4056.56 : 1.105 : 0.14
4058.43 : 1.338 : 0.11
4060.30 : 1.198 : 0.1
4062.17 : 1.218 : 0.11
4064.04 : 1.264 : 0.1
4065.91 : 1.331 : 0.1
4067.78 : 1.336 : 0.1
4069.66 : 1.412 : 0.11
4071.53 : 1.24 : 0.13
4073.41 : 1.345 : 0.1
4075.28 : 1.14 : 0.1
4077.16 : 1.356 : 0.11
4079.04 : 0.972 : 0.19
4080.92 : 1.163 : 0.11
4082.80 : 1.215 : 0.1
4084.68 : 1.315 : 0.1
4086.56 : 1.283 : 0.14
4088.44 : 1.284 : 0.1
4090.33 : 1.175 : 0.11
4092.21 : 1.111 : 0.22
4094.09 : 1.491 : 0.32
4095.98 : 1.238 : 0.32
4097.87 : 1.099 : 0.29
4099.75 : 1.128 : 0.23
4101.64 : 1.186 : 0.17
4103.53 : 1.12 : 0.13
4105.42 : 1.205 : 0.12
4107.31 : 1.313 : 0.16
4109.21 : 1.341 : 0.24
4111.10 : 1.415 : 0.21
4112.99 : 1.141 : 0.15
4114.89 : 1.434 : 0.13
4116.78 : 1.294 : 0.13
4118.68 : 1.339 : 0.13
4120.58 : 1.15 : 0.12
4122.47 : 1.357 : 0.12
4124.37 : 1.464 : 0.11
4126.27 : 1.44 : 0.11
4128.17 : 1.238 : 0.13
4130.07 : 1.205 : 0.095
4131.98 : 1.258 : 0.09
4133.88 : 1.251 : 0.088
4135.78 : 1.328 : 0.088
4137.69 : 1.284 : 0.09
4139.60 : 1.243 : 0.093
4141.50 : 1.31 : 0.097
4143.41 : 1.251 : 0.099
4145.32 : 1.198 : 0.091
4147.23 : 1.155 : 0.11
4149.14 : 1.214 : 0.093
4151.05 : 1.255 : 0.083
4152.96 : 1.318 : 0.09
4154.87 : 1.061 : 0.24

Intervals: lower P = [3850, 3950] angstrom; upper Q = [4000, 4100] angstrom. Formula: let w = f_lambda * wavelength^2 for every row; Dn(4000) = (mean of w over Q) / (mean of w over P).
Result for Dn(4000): 1.34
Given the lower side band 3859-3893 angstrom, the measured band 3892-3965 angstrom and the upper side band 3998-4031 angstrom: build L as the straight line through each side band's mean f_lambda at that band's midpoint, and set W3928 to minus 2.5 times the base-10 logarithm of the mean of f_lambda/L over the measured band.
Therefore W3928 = 0.10 mag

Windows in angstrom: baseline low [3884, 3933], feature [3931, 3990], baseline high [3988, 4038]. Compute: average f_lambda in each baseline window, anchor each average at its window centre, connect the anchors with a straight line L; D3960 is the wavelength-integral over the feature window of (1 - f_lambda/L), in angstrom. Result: 7.3 angstrom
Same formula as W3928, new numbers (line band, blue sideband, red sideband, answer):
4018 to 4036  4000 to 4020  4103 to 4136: 0.06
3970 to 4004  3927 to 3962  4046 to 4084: -0.13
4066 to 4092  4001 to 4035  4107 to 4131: 0.06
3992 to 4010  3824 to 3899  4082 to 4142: -0.19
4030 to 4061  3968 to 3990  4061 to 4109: -0.06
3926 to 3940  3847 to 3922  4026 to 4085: 0.23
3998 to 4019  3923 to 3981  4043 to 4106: -0.23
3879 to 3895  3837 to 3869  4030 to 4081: 0.05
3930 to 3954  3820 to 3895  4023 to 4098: 0.09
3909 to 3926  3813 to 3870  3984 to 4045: 0.01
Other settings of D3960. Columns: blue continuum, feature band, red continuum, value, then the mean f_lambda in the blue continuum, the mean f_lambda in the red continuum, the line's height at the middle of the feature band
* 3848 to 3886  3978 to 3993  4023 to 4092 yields -0.9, 1.03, 1.26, 1.17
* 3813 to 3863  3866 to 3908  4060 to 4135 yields 0.6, 0.964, 1.26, 1.02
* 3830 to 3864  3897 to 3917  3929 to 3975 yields -3.2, 0.959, 0.961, 0.96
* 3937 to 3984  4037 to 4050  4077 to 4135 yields -2.0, 1.02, 1.26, 1.15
